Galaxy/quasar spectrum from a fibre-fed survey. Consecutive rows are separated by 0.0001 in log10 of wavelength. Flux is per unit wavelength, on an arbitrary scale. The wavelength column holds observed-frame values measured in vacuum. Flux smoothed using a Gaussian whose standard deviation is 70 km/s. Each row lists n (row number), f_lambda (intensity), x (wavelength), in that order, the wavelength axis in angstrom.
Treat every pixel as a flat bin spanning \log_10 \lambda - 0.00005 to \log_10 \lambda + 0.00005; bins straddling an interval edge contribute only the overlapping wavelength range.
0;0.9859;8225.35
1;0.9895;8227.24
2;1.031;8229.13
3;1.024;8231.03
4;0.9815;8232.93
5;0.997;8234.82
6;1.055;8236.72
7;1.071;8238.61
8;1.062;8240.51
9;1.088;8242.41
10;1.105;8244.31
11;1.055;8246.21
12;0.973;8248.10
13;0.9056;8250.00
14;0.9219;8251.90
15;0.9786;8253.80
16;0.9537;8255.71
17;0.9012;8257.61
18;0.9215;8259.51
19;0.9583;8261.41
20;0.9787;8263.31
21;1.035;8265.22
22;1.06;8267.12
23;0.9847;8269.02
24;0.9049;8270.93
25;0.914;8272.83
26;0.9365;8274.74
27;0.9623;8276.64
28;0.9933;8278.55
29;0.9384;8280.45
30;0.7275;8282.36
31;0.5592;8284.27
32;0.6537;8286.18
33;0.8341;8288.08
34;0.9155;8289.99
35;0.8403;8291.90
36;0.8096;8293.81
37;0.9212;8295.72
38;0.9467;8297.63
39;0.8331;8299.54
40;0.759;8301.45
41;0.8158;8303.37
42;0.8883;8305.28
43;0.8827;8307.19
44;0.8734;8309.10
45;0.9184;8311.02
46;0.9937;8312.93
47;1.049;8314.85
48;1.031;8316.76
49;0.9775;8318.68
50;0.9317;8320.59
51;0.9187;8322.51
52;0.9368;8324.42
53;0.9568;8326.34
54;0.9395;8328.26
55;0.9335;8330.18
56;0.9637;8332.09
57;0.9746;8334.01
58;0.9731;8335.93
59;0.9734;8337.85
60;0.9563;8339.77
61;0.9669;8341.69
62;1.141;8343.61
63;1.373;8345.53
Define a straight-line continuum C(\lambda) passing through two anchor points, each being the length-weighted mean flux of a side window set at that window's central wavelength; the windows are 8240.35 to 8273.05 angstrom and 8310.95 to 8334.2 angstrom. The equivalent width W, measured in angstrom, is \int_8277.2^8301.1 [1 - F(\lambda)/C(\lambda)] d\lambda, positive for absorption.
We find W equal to 3.5 angstrom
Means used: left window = 0.983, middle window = 0.831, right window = 0.965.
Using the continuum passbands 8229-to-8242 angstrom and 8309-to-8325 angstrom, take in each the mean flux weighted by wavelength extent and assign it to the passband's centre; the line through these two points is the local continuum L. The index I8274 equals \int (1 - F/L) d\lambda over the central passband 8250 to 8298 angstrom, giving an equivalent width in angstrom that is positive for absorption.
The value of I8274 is 4.8 angstrom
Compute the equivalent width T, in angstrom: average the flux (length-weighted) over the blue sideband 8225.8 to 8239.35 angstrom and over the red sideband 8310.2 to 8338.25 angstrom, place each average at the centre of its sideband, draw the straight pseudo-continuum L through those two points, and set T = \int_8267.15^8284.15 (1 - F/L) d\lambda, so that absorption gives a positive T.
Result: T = 1.44 angstrom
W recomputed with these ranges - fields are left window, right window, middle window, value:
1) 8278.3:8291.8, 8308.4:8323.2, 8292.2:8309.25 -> 0.45 angstrom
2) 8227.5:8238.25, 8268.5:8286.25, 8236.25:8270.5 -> -1.83 angstrom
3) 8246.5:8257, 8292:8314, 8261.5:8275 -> -0.68 angstrom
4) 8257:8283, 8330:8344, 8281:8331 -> 4.53 angstrom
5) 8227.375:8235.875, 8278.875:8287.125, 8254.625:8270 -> -2.32 angstrom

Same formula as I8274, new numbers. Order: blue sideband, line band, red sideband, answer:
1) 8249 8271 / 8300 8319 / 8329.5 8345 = 1.3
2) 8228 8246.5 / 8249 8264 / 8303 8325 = 1.2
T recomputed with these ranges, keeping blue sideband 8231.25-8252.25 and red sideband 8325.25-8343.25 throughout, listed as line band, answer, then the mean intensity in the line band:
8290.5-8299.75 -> 1.07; 0.875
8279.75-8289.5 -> 2.45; 0.746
